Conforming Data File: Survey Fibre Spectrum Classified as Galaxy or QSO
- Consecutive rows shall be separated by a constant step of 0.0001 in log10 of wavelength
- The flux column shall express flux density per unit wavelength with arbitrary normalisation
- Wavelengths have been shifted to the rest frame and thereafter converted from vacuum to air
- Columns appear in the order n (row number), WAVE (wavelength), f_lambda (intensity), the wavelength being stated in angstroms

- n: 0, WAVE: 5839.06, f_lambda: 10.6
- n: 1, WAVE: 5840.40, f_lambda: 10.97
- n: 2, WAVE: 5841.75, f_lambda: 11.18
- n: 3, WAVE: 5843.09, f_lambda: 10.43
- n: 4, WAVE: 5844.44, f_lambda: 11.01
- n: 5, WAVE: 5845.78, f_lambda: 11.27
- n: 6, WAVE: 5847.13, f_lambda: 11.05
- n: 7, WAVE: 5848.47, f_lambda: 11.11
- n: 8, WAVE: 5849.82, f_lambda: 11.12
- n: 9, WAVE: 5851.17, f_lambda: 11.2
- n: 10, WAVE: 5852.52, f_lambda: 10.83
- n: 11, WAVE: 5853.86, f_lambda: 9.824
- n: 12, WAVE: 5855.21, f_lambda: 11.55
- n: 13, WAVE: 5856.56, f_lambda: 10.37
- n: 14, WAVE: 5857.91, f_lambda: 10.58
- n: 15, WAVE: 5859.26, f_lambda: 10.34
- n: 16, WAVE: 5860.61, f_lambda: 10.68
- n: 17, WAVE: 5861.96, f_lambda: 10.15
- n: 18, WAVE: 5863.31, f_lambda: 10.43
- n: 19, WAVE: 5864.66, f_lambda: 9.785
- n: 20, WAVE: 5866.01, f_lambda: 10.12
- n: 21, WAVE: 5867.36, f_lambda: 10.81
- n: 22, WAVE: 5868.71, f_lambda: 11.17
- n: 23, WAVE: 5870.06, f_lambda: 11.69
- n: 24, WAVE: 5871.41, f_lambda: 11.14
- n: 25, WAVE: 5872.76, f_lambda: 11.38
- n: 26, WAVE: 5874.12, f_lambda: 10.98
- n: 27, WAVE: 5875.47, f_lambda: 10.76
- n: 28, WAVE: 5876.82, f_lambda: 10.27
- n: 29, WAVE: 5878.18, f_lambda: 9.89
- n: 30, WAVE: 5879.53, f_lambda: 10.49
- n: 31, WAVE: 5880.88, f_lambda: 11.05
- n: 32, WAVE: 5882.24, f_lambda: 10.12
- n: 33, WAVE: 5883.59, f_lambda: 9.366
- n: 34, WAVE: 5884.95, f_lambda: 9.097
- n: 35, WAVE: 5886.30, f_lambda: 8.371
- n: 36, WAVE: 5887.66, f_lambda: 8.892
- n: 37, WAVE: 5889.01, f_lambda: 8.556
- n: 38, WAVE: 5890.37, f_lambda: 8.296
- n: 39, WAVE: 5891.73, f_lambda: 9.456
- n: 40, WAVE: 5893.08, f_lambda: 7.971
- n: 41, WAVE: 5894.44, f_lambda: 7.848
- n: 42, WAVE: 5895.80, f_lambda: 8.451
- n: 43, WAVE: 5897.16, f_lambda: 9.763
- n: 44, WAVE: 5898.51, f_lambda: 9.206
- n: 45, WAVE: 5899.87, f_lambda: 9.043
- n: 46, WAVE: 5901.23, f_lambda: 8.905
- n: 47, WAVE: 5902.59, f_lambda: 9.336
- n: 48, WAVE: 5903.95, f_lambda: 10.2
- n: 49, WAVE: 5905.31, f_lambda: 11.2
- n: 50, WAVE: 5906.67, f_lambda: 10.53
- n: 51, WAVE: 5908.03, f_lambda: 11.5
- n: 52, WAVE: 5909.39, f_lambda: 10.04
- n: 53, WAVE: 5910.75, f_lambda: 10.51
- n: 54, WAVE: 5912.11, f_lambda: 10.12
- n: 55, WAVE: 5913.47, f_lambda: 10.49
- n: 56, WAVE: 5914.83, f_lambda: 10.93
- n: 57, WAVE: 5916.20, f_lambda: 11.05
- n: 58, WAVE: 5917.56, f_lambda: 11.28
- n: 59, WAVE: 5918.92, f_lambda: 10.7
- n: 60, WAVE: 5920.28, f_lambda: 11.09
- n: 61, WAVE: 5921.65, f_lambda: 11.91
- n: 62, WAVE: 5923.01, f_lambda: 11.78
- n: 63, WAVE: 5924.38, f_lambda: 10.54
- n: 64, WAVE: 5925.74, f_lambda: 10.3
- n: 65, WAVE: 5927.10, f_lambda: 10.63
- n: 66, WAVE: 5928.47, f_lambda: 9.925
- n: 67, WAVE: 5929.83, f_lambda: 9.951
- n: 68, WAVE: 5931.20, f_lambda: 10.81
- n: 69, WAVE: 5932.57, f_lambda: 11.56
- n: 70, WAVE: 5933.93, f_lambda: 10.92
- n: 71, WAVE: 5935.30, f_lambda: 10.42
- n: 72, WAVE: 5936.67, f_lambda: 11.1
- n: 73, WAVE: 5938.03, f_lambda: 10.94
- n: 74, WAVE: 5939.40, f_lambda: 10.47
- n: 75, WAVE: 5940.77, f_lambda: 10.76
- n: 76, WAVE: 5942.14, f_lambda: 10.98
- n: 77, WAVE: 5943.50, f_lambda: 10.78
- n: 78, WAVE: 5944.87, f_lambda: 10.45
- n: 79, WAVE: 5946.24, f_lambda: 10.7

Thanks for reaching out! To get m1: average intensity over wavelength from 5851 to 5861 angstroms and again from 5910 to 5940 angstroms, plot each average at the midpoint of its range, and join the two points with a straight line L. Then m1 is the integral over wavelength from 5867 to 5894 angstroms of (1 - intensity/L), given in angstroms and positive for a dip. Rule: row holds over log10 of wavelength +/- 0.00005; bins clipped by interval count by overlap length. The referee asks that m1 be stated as 1.86 angstroms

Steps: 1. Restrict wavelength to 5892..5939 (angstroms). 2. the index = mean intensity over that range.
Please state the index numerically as 10.3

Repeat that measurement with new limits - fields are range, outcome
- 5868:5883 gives 10.8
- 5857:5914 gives 9.98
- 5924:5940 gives 10.6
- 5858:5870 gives 10.5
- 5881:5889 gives 9.25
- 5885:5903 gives 8.78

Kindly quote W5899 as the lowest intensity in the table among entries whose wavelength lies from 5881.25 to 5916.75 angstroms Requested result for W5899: 7.848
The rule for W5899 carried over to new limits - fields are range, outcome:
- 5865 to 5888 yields 8.371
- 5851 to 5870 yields 9.785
